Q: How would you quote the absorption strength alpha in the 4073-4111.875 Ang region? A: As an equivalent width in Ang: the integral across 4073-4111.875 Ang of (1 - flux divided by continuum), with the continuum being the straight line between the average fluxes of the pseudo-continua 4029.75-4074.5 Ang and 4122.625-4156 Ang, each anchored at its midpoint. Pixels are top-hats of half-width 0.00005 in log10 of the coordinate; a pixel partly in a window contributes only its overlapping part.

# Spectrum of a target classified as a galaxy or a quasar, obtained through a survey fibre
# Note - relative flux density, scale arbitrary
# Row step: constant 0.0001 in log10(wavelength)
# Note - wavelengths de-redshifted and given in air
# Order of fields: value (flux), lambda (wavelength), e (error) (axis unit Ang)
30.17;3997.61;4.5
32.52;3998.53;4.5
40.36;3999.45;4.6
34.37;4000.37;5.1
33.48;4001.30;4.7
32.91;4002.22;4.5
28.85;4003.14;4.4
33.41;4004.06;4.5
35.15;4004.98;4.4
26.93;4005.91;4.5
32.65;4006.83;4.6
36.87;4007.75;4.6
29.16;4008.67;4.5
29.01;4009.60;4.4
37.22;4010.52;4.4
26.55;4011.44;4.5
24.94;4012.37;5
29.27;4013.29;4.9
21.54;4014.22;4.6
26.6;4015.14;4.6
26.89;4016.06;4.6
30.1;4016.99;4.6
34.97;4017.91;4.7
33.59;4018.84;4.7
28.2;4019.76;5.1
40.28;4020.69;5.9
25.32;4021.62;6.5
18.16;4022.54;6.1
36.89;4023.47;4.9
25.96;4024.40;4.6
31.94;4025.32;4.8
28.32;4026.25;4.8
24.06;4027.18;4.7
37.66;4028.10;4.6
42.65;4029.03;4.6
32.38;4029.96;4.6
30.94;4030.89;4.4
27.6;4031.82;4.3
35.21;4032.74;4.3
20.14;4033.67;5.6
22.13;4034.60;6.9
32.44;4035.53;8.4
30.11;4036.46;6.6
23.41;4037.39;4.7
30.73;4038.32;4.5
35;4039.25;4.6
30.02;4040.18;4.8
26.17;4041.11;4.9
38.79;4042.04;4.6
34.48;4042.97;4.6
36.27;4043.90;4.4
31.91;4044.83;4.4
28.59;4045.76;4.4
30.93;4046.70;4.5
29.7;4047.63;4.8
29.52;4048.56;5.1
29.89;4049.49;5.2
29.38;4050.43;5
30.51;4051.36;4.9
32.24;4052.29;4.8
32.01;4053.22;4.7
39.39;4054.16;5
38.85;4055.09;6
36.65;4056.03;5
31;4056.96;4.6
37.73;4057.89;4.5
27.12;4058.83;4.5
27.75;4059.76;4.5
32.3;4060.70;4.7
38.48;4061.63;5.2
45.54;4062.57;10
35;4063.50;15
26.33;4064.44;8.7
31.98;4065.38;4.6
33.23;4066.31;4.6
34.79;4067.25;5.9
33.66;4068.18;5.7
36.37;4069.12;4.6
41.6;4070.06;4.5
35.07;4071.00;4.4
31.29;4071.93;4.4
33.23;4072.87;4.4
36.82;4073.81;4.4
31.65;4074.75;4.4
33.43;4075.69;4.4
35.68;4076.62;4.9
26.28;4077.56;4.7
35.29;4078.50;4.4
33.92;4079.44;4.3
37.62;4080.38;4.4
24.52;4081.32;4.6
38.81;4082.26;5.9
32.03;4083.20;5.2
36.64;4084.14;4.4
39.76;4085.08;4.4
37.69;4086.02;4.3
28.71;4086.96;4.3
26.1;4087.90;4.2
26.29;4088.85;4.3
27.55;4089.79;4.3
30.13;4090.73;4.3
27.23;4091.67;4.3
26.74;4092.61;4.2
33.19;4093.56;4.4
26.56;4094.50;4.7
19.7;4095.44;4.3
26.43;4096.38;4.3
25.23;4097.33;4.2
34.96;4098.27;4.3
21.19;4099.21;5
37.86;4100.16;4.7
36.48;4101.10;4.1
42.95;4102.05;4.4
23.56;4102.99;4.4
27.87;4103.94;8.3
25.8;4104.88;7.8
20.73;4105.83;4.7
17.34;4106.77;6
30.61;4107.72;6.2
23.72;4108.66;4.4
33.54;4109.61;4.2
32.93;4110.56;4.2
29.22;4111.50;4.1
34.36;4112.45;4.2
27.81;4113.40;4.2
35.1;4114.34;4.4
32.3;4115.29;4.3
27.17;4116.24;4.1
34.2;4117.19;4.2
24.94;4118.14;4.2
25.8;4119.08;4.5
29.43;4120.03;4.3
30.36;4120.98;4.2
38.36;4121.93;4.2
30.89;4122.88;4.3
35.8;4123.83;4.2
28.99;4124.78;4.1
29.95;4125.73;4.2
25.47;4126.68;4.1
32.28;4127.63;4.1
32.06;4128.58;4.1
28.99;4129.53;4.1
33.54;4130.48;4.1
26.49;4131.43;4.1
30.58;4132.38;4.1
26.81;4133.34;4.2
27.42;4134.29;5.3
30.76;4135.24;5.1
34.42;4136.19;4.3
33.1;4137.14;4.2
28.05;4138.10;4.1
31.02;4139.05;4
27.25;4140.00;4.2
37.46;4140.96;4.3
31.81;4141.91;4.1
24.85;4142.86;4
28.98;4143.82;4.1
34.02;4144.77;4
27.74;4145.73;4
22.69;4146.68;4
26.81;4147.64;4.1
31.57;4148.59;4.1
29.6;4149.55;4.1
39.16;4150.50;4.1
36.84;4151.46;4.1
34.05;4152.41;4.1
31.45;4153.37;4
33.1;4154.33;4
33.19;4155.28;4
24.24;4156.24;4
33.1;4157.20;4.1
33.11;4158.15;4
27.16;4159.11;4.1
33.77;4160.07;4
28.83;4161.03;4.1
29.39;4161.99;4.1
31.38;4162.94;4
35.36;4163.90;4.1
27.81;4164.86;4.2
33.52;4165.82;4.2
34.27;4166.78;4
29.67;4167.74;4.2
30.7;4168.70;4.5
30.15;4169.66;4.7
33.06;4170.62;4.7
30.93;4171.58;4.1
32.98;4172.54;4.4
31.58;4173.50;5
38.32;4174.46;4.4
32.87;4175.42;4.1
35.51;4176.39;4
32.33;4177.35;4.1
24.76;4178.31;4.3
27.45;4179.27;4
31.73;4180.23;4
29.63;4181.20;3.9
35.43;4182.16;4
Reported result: 1.60 Ang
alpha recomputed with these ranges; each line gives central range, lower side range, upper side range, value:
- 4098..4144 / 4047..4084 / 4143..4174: 2.90 Ang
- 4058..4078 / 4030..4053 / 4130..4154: -2.21 Ang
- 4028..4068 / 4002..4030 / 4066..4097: -1.21 Ang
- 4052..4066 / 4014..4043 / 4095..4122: -2.08 Ang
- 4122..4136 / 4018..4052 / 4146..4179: 0.42 Ang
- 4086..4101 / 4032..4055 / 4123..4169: 1.19 Ang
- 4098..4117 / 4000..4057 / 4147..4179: 1.00 Ang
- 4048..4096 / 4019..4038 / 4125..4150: -4.58 Ang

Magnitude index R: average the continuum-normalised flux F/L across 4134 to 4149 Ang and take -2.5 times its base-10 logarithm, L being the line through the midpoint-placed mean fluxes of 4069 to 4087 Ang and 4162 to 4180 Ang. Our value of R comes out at 0.09 mag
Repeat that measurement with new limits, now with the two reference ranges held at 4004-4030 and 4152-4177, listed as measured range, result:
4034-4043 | 0.03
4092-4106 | 0.09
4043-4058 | -0.07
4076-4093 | -0.02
